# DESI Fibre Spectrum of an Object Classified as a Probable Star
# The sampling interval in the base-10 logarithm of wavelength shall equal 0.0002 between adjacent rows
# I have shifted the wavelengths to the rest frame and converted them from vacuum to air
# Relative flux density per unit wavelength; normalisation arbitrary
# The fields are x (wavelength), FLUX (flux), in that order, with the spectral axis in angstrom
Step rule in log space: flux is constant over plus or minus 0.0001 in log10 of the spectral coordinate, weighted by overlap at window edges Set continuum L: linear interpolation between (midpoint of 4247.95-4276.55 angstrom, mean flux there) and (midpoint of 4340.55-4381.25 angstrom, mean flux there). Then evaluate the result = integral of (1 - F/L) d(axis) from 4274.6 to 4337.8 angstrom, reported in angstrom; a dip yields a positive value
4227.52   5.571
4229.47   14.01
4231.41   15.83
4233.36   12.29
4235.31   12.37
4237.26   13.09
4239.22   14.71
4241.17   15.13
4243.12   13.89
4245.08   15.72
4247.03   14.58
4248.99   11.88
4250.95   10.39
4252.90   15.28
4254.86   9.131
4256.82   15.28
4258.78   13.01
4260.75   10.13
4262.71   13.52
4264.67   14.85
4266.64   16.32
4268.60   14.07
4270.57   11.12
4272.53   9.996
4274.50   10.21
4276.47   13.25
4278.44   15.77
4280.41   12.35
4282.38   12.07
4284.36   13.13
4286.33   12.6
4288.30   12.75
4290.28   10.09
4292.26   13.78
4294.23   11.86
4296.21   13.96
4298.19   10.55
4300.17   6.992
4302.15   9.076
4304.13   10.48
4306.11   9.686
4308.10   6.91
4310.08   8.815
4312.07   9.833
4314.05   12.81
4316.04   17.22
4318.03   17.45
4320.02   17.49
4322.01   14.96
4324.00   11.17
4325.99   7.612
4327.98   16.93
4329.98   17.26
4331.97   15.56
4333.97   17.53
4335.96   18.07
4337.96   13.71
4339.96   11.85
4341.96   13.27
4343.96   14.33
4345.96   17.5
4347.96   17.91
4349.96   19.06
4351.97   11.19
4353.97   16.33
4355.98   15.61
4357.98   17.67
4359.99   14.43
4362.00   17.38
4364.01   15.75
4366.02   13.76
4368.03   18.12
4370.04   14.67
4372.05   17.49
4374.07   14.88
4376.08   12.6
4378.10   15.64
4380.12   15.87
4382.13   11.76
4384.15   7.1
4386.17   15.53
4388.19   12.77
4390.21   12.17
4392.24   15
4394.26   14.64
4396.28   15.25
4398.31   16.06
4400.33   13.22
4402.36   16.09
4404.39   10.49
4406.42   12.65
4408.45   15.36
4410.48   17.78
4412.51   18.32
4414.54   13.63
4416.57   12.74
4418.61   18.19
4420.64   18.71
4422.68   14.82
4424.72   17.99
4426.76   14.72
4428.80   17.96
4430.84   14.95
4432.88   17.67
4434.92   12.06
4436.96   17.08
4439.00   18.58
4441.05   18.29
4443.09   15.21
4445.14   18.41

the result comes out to 5.09 angstrom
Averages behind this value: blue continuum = 12.5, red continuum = 15.6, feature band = 12.8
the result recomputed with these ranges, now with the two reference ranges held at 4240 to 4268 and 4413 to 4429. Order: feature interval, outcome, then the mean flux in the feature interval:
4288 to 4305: 3.8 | 11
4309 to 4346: 0.9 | 14.3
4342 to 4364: -1.4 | 16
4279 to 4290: 1.1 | 12.5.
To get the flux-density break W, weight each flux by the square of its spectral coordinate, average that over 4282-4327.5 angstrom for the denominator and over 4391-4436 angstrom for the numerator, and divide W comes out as 1.36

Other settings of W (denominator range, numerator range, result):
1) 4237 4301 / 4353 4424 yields 1.24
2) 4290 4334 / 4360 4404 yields 1.20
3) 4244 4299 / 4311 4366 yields 1.22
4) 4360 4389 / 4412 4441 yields 1.15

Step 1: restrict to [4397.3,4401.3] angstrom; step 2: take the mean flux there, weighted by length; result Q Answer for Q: 14.7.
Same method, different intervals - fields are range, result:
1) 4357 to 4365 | 16.3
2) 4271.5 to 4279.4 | 12.3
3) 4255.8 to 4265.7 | 13.3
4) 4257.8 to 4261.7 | 11.6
